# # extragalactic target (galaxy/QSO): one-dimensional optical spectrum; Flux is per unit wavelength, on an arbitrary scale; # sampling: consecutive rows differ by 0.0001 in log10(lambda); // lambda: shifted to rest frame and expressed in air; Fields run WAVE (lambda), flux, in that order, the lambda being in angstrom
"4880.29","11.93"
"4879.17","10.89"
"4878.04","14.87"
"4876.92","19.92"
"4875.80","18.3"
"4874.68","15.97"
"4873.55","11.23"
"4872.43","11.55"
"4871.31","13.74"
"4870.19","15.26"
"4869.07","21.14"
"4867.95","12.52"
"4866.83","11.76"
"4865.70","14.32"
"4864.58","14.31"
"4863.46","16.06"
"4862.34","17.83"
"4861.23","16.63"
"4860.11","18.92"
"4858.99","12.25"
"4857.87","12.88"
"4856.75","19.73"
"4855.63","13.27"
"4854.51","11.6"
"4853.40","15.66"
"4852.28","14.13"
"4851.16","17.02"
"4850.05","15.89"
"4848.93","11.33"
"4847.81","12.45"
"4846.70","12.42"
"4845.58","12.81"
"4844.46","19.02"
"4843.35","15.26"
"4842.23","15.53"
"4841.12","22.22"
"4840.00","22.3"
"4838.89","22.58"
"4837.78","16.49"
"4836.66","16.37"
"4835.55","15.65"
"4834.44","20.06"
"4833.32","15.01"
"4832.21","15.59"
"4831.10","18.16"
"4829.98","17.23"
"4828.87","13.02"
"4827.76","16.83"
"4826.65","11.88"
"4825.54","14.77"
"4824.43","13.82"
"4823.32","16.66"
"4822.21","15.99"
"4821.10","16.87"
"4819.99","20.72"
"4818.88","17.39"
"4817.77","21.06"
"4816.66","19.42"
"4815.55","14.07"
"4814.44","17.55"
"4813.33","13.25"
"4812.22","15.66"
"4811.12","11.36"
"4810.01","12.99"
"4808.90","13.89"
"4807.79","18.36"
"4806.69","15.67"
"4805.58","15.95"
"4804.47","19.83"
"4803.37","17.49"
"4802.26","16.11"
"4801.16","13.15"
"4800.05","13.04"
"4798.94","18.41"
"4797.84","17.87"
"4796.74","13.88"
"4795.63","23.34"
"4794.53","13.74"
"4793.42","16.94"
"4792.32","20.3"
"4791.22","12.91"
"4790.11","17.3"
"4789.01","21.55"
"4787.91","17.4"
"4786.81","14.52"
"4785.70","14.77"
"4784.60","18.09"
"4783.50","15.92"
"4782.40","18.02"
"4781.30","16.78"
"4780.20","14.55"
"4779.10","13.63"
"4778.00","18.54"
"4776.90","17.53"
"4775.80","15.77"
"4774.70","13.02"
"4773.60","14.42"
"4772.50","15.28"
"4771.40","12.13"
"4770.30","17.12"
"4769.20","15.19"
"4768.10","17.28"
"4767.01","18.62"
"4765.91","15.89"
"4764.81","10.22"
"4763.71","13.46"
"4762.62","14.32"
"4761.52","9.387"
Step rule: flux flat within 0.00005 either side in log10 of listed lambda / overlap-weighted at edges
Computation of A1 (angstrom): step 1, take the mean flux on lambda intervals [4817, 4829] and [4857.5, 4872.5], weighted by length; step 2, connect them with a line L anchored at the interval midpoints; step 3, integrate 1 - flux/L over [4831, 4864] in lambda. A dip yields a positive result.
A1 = -1.0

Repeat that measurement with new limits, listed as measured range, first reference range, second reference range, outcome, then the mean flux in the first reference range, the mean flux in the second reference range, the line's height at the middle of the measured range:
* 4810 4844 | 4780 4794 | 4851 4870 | -1.5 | 16.9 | 15.3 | 16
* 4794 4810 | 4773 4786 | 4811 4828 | -0.3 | 15.9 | 16.2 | 16.1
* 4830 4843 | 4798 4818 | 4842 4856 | -2.9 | 15.9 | 14.3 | 14.8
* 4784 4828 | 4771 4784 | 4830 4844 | 0.7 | 15.5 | 17.9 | 16.7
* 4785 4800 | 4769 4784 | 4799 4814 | -1.6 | 15.6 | 15.3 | 15.4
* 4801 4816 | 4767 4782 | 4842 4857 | -0.3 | 15.6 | 14.6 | 15.2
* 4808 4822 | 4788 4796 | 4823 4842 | 0.9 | 17.9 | 17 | 17.4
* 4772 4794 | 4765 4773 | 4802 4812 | -0.9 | 15.7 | 15.7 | 15.7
